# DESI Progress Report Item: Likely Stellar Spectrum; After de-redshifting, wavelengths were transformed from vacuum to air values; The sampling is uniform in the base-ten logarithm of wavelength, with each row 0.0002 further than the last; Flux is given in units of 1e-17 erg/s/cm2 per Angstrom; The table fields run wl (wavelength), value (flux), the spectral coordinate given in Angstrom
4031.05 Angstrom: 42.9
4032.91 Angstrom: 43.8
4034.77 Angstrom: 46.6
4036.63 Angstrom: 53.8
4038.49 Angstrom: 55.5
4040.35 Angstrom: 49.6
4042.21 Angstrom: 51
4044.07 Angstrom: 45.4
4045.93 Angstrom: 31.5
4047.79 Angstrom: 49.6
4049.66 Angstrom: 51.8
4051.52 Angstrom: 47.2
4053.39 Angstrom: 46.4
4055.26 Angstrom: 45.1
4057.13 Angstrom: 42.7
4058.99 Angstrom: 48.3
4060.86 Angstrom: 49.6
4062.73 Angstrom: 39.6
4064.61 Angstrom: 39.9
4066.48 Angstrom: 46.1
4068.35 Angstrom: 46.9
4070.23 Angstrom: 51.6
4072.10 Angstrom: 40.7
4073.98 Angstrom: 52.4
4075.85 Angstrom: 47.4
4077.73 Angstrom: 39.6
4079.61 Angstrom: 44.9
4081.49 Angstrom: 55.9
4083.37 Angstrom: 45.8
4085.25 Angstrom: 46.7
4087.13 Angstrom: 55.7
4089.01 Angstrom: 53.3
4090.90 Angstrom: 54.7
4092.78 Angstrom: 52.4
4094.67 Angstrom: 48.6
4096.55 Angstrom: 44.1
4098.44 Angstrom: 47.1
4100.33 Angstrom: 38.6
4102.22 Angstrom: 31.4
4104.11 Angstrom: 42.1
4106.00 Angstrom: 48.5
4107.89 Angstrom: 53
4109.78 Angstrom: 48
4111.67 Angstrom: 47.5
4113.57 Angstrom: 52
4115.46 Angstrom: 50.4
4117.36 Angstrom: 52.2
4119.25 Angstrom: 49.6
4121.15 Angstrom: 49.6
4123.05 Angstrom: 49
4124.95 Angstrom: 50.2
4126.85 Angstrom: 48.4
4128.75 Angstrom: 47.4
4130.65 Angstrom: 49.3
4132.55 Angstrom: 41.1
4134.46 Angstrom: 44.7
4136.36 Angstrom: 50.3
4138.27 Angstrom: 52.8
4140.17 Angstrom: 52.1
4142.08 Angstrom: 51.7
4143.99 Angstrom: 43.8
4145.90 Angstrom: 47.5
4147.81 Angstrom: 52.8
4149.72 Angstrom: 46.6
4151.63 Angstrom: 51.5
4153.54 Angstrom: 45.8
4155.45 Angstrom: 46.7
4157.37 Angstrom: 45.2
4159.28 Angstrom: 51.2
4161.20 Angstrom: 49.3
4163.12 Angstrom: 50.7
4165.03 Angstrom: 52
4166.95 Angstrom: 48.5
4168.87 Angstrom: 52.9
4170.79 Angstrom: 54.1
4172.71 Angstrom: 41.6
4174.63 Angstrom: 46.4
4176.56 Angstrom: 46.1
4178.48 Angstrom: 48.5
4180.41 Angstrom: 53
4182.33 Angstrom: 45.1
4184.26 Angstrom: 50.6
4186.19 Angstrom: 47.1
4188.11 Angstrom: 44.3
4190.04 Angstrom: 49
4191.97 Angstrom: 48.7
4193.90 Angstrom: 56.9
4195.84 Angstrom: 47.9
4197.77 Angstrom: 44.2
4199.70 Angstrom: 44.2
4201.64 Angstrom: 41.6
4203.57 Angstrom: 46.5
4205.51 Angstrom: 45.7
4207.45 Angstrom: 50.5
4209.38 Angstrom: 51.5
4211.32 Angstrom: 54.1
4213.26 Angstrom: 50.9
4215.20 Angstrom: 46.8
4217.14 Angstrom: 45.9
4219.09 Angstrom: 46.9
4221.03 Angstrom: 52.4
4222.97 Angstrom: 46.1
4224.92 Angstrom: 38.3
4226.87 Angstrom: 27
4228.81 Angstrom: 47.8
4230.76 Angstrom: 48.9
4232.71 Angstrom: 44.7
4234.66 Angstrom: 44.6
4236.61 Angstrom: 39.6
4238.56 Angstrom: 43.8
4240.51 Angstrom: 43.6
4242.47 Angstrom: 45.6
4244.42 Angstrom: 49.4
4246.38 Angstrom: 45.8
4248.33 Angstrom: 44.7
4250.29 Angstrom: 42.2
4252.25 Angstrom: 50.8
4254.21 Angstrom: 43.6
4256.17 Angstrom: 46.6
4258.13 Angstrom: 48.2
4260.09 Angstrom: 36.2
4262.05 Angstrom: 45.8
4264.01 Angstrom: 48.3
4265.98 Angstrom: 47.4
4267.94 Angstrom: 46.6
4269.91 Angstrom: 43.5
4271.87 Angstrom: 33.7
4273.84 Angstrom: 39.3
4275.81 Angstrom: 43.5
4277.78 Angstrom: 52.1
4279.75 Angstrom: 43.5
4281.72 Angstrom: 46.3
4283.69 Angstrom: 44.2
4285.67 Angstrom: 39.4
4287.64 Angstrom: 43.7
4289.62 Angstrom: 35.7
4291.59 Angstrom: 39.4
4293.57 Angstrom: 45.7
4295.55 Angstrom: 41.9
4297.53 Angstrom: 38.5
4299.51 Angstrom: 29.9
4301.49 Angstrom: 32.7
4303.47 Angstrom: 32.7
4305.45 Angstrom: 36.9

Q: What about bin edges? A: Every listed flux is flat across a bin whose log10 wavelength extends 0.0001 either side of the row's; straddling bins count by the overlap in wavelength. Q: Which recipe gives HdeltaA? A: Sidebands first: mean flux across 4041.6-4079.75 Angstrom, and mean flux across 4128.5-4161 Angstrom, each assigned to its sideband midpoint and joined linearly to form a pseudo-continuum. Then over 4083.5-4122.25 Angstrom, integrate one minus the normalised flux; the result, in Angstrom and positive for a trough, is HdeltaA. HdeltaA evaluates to -1.06 Angstrom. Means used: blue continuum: 45.6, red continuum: 48.3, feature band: 48.2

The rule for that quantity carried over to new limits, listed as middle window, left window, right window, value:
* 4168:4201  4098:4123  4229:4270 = -1.49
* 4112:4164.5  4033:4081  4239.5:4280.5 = -3.57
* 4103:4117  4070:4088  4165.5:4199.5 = -0.19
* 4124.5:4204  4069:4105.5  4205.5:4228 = -2.82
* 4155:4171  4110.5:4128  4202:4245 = -0.61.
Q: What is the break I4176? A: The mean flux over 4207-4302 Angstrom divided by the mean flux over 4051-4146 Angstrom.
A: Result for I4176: 0.93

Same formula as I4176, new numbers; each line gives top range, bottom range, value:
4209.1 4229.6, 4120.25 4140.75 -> 0.95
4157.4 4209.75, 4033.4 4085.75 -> 1.03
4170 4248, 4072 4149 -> 0.97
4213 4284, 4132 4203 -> 0.92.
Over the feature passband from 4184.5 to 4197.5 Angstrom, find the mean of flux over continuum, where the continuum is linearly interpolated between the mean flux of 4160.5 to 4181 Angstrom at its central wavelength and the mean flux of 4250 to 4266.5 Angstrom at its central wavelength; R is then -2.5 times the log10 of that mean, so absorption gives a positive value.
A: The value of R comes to -0.01 mag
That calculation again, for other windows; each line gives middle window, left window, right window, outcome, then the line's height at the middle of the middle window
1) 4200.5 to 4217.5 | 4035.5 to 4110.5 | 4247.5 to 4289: -0.074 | 45.1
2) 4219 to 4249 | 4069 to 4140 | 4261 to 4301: -0.011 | 43.8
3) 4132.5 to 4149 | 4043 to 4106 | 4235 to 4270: -0.071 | 45.8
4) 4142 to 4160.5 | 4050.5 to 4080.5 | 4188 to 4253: -0.051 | 45.9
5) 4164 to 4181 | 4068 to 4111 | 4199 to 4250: -0.065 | 46.3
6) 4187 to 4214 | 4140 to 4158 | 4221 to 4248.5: -0.062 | 45.6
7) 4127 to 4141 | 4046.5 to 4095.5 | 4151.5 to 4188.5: 0.000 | 48.2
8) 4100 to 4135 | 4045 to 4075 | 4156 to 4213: -0.005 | 47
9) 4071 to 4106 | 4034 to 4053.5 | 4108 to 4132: 0.047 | 48.9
